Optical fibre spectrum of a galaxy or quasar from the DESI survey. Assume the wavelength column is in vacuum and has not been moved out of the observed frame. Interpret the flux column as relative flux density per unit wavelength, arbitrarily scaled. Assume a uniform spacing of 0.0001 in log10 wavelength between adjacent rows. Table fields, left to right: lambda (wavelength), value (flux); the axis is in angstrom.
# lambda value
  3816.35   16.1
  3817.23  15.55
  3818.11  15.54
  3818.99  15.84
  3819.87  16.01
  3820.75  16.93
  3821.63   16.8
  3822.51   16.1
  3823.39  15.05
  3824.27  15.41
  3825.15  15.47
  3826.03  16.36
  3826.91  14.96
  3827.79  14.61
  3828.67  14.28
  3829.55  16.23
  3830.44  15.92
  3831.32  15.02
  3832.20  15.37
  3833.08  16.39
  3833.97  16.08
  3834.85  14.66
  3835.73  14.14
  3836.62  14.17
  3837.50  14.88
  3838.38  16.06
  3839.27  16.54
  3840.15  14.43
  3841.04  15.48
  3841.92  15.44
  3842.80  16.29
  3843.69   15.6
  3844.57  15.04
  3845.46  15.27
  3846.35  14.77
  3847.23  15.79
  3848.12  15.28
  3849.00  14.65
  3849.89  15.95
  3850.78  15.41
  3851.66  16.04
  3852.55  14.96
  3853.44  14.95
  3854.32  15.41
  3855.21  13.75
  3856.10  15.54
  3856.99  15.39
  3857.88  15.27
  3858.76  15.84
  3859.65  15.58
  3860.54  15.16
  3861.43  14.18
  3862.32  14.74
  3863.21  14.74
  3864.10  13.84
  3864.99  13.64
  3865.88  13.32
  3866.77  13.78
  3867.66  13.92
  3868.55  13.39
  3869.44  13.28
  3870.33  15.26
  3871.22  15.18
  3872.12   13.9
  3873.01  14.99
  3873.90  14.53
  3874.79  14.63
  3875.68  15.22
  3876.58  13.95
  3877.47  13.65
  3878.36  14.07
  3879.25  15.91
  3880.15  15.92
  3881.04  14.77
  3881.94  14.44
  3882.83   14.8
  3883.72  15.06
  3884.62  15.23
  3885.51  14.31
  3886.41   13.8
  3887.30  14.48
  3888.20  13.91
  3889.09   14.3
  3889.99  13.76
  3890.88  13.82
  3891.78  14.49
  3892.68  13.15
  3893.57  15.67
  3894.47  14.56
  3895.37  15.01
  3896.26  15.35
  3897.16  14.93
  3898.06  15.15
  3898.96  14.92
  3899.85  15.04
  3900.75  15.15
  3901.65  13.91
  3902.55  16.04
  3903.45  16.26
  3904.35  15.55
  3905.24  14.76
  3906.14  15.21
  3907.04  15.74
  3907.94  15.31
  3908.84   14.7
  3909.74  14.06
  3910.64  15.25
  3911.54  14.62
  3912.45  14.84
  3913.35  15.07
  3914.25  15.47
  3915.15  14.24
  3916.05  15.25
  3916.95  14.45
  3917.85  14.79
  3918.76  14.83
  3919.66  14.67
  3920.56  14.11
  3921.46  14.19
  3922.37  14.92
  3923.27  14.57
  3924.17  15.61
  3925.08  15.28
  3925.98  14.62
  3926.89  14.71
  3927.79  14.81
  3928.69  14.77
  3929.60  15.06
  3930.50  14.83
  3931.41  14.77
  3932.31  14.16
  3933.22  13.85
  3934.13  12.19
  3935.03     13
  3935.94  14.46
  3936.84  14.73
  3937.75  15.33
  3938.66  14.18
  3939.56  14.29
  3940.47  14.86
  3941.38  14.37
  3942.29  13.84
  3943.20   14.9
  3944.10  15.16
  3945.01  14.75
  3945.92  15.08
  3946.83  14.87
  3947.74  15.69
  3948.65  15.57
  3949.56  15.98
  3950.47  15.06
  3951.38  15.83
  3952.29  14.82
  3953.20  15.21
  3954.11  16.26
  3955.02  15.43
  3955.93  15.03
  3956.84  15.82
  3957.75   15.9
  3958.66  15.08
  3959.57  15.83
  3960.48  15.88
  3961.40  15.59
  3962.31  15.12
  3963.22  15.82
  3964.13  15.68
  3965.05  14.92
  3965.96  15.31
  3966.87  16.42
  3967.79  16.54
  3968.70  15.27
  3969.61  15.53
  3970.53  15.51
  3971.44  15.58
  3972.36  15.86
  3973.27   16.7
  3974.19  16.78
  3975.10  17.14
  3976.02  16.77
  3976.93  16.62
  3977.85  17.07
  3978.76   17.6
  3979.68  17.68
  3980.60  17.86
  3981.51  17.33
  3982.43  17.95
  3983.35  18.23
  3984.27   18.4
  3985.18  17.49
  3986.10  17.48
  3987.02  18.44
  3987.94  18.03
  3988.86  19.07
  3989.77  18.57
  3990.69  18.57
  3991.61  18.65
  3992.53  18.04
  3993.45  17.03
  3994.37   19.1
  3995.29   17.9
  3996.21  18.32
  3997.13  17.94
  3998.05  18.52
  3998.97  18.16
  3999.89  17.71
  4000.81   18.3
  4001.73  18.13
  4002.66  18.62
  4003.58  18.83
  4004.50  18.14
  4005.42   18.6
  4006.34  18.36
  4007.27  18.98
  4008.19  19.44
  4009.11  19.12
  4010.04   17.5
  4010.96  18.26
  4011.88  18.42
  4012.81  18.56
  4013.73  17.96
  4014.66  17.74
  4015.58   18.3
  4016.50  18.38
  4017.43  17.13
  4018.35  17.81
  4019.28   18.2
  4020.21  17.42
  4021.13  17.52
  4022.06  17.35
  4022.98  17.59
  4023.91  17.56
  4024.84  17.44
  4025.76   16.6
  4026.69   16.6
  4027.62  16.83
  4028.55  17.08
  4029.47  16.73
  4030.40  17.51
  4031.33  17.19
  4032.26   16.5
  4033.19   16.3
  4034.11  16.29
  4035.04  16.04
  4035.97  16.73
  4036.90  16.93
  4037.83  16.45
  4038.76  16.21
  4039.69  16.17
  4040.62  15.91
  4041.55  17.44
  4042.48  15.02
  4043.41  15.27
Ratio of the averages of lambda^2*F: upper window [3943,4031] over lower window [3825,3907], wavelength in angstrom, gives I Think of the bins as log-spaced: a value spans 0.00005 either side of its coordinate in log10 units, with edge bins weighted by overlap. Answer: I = 1.2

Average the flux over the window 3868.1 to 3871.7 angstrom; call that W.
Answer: 14.3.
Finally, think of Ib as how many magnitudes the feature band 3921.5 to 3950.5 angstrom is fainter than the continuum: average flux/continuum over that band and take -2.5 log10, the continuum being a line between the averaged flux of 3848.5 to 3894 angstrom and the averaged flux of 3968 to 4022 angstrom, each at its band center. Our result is 0.11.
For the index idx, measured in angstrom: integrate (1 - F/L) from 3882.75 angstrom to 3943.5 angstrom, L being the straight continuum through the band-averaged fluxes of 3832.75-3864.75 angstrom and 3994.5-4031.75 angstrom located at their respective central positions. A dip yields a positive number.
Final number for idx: 5.9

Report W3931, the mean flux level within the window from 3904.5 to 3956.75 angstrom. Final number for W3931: 14.8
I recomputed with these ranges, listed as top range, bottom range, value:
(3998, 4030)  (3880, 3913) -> 1.28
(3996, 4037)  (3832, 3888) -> 1.29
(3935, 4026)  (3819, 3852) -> 1.17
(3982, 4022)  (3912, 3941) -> 1.30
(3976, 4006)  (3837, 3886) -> 1.30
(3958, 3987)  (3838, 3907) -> 1.17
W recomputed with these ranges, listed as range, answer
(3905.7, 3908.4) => 15.4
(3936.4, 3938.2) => 15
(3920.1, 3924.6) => 14.7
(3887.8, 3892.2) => 14.1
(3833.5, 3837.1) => 14.8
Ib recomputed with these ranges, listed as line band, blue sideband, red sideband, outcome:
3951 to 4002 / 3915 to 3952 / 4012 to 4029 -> -0.05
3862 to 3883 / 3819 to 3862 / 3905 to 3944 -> 0.05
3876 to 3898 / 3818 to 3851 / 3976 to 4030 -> 0.12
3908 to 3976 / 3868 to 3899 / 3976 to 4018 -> 0.09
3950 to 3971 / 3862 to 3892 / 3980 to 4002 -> 0.10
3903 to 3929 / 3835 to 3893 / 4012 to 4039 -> 0.04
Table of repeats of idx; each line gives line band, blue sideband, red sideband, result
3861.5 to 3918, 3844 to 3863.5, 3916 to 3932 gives 1.18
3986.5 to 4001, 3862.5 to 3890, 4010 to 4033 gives -1.16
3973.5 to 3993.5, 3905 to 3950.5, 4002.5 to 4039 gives -1.61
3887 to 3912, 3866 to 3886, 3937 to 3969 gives -0.10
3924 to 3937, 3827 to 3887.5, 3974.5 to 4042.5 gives 1.46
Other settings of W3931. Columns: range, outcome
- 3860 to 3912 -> 14.6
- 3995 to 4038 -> 17.7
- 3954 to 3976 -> 15.8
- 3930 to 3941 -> 14.2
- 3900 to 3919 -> 15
